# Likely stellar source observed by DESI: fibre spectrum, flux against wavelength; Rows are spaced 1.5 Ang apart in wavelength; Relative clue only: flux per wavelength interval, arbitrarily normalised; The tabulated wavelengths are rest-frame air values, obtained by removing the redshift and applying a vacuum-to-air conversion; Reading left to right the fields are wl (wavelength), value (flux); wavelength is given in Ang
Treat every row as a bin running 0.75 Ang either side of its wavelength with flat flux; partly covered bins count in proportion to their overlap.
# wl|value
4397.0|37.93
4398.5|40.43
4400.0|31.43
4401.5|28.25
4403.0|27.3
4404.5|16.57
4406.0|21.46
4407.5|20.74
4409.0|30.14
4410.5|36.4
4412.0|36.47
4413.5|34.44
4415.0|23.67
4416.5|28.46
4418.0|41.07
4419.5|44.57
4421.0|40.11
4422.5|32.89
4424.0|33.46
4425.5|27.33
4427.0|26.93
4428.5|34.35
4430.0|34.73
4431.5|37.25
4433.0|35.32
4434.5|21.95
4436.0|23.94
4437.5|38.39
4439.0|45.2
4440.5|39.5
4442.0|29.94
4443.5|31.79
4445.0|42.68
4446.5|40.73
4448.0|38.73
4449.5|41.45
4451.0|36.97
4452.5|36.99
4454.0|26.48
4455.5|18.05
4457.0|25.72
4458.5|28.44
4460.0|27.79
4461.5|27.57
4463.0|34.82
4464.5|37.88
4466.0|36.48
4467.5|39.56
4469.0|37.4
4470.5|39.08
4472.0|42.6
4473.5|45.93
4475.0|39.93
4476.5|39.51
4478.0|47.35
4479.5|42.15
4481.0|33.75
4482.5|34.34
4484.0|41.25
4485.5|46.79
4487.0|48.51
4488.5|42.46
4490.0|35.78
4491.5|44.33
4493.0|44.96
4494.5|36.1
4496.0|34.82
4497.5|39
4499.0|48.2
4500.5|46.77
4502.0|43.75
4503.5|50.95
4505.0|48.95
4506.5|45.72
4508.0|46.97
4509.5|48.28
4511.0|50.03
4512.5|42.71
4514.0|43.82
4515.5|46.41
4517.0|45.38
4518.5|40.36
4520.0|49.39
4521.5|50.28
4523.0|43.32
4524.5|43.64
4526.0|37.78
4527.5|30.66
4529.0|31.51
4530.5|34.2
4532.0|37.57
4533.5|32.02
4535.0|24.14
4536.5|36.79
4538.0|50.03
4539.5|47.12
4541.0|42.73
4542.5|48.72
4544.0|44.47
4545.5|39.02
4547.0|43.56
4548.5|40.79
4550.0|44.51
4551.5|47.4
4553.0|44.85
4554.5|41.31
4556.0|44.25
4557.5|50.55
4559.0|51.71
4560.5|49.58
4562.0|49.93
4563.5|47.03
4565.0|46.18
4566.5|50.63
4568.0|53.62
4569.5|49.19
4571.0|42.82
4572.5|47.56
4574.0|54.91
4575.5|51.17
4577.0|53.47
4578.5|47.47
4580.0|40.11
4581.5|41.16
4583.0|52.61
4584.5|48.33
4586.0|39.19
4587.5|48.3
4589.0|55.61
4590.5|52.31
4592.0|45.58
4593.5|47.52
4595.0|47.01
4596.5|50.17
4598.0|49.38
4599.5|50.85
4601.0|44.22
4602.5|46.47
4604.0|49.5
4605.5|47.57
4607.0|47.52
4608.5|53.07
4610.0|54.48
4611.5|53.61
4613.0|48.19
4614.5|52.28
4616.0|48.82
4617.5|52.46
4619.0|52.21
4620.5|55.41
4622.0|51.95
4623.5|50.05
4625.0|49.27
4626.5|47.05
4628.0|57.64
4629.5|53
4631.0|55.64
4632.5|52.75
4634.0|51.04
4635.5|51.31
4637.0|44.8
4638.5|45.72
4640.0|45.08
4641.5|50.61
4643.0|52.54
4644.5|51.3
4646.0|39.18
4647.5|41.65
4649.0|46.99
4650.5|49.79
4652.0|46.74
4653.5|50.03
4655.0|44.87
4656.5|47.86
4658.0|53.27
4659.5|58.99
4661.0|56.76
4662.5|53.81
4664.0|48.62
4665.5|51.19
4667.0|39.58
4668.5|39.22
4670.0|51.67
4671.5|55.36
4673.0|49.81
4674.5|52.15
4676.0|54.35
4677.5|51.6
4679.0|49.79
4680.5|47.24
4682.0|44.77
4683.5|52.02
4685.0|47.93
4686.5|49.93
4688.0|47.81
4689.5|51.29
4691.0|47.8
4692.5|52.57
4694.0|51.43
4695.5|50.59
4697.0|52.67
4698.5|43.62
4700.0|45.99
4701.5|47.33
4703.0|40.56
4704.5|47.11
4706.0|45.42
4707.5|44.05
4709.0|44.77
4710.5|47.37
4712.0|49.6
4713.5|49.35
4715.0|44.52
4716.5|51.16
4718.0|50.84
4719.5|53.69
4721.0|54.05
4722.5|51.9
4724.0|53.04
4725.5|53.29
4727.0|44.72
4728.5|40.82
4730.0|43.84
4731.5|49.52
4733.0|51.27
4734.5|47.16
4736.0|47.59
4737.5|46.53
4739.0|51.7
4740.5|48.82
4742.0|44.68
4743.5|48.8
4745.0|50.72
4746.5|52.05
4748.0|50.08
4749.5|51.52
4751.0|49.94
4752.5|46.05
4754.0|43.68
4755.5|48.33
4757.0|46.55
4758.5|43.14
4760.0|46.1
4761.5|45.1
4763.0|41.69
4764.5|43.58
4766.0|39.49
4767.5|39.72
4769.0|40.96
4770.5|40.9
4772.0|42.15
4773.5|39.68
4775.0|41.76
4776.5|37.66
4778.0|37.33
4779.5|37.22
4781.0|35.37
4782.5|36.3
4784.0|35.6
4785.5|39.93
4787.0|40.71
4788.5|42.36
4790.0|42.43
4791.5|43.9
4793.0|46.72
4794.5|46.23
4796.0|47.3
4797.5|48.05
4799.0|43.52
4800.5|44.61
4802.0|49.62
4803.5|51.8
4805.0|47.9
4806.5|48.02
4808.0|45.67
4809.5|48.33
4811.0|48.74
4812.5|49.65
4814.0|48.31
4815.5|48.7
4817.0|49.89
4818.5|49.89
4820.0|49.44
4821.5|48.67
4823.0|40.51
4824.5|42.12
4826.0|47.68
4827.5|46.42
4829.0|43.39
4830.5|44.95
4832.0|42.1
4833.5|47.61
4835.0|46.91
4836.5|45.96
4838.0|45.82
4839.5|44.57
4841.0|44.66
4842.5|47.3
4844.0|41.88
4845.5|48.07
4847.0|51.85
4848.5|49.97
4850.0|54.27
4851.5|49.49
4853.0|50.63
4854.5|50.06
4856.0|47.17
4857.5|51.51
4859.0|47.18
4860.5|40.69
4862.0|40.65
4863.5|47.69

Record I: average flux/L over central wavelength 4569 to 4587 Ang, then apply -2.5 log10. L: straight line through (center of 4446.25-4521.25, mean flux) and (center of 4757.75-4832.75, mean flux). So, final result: -0.14 mag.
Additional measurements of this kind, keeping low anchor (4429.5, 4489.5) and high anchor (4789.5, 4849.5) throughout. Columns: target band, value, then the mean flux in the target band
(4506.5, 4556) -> -0.10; 42.3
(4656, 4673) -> -0.19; 50.6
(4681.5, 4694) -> -0.15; 49.5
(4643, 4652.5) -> -0.11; 46.4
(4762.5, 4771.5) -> 0.11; 41.1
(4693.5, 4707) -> -0.09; 47.1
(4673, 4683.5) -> -0.17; 50.1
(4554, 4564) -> -0.21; 47.9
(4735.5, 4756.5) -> -0.09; 48.6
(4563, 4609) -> -0.20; 48.4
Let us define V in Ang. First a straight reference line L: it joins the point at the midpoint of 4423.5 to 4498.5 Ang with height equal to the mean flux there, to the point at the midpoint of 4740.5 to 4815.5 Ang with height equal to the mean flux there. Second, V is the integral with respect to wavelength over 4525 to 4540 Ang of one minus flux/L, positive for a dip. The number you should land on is 0.83 Ang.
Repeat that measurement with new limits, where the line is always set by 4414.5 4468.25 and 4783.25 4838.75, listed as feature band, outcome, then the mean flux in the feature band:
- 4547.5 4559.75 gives -2.7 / 45.6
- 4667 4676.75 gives -1.9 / 49.6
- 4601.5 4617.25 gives -4.4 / 50.1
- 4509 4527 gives -4.3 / 44.9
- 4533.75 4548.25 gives -1.8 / 41.5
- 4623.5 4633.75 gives -3.2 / 52.3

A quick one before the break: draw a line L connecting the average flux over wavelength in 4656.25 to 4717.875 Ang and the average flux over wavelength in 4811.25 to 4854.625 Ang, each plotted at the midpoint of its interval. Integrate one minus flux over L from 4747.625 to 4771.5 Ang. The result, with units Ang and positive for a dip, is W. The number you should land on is 1.7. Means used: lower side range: 49.1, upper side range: 47.2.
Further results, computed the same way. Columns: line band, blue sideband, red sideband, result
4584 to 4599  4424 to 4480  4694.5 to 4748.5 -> -2.3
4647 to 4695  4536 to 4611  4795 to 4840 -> -2.4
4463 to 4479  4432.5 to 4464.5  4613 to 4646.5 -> -2.3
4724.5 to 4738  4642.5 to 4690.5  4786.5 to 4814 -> 0.2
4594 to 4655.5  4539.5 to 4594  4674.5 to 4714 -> -2.4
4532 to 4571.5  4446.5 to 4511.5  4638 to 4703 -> -1.3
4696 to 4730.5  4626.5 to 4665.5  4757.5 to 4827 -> -0.5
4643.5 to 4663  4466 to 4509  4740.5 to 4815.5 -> -2.5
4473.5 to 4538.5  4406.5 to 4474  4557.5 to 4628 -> -2.2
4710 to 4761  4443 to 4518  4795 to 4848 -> -3.9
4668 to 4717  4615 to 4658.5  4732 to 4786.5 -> -1.5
